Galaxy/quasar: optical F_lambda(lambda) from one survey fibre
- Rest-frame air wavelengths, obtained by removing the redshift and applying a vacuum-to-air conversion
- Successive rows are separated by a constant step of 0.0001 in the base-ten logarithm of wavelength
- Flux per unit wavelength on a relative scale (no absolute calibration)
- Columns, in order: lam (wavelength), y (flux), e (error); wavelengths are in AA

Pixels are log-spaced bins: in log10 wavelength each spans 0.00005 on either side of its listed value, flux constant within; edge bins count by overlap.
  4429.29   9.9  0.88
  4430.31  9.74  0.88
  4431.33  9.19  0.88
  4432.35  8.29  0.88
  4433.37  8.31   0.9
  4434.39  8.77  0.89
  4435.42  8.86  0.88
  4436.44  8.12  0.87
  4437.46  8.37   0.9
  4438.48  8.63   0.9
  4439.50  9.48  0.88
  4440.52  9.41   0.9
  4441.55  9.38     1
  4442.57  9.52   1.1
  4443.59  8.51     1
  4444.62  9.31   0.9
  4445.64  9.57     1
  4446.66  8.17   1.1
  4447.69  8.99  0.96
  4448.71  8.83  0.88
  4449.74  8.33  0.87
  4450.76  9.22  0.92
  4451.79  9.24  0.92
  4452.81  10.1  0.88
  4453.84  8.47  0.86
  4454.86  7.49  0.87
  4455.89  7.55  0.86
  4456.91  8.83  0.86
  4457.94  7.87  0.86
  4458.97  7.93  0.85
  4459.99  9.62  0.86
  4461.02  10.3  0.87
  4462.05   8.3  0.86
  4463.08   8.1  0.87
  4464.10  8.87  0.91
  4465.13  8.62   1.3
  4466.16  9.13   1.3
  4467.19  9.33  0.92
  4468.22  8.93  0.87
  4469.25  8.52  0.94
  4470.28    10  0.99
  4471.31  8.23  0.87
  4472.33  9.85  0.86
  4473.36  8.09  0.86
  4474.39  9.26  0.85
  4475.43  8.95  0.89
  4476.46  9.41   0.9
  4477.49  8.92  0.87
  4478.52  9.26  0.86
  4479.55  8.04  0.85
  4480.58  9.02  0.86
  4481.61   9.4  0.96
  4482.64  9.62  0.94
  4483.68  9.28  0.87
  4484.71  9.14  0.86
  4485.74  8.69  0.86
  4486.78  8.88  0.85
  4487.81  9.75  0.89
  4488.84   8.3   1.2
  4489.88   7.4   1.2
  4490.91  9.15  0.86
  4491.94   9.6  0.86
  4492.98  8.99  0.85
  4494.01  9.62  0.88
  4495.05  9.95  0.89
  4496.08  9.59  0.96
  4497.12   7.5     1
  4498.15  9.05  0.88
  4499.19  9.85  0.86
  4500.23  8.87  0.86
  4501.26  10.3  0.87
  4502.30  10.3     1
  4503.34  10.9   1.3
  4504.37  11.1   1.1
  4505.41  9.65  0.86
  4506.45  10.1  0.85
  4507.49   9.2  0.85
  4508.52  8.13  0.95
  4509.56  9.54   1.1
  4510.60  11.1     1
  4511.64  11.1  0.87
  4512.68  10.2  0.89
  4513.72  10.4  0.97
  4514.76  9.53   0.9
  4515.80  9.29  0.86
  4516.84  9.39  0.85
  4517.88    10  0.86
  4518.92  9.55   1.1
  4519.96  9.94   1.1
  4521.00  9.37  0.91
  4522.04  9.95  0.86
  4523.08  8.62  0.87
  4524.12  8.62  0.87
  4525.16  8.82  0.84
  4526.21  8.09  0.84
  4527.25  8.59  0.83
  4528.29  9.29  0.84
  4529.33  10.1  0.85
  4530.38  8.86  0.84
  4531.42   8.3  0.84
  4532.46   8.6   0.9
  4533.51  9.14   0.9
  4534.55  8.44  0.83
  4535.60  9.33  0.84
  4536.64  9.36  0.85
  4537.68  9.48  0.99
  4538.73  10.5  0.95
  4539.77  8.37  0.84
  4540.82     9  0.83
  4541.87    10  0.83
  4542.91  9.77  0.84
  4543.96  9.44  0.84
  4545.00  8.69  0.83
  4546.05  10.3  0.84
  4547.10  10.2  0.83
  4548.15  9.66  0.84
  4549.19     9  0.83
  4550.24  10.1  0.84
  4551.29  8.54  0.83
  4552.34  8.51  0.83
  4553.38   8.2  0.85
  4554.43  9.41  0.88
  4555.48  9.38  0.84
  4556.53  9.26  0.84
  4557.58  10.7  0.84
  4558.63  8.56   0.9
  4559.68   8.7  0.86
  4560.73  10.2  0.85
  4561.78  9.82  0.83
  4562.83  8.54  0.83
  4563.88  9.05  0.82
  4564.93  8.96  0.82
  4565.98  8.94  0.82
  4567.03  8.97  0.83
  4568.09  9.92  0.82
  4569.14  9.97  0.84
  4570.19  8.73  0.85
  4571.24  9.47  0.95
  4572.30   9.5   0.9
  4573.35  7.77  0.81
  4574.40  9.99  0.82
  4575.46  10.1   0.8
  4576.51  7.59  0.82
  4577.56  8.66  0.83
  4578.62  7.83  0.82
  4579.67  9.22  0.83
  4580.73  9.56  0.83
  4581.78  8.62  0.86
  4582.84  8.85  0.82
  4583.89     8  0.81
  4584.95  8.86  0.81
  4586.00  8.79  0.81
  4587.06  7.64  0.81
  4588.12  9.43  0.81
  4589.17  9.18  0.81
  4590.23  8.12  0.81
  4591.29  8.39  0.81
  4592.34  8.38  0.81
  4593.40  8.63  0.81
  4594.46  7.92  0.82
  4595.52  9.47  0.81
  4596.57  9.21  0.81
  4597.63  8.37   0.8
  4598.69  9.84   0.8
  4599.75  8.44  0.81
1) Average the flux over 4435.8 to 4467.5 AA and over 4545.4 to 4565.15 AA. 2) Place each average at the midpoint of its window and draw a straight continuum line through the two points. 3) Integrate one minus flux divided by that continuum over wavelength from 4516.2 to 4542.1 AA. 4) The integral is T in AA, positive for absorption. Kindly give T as 0.0 AA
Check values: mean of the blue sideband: 8.82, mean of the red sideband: 9.32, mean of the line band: 9.18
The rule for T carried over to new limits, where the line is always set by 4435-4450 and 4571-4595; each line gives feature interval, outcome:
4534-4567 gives -2.1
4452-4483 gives 0.0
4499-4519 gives -2.5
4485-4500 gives -0.3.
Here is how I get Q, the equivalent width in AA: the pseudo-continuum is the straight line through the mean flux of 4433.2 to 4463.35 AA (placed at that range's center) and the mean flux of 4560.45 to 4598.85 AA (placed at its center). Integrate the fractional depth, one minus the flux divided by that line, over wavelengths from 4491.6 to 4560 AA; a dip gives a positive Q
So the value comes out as -4.32 AA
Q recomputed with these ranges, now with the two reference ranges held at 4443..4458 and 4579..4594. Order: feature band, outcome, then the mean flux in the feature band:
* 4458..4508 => -2.62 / 9.17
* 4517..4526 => -0.63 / 9.32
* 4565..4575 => -0.64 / 9.24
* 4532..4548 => -1.27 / 9.38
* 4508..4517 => -1.20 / 9.87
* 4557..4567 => -0.66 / 9.26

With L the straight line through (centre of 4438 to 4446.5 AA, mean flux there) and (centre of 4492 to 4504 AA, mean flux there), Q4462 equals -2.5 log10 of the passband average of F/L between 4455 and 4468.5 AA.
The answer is 0.08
